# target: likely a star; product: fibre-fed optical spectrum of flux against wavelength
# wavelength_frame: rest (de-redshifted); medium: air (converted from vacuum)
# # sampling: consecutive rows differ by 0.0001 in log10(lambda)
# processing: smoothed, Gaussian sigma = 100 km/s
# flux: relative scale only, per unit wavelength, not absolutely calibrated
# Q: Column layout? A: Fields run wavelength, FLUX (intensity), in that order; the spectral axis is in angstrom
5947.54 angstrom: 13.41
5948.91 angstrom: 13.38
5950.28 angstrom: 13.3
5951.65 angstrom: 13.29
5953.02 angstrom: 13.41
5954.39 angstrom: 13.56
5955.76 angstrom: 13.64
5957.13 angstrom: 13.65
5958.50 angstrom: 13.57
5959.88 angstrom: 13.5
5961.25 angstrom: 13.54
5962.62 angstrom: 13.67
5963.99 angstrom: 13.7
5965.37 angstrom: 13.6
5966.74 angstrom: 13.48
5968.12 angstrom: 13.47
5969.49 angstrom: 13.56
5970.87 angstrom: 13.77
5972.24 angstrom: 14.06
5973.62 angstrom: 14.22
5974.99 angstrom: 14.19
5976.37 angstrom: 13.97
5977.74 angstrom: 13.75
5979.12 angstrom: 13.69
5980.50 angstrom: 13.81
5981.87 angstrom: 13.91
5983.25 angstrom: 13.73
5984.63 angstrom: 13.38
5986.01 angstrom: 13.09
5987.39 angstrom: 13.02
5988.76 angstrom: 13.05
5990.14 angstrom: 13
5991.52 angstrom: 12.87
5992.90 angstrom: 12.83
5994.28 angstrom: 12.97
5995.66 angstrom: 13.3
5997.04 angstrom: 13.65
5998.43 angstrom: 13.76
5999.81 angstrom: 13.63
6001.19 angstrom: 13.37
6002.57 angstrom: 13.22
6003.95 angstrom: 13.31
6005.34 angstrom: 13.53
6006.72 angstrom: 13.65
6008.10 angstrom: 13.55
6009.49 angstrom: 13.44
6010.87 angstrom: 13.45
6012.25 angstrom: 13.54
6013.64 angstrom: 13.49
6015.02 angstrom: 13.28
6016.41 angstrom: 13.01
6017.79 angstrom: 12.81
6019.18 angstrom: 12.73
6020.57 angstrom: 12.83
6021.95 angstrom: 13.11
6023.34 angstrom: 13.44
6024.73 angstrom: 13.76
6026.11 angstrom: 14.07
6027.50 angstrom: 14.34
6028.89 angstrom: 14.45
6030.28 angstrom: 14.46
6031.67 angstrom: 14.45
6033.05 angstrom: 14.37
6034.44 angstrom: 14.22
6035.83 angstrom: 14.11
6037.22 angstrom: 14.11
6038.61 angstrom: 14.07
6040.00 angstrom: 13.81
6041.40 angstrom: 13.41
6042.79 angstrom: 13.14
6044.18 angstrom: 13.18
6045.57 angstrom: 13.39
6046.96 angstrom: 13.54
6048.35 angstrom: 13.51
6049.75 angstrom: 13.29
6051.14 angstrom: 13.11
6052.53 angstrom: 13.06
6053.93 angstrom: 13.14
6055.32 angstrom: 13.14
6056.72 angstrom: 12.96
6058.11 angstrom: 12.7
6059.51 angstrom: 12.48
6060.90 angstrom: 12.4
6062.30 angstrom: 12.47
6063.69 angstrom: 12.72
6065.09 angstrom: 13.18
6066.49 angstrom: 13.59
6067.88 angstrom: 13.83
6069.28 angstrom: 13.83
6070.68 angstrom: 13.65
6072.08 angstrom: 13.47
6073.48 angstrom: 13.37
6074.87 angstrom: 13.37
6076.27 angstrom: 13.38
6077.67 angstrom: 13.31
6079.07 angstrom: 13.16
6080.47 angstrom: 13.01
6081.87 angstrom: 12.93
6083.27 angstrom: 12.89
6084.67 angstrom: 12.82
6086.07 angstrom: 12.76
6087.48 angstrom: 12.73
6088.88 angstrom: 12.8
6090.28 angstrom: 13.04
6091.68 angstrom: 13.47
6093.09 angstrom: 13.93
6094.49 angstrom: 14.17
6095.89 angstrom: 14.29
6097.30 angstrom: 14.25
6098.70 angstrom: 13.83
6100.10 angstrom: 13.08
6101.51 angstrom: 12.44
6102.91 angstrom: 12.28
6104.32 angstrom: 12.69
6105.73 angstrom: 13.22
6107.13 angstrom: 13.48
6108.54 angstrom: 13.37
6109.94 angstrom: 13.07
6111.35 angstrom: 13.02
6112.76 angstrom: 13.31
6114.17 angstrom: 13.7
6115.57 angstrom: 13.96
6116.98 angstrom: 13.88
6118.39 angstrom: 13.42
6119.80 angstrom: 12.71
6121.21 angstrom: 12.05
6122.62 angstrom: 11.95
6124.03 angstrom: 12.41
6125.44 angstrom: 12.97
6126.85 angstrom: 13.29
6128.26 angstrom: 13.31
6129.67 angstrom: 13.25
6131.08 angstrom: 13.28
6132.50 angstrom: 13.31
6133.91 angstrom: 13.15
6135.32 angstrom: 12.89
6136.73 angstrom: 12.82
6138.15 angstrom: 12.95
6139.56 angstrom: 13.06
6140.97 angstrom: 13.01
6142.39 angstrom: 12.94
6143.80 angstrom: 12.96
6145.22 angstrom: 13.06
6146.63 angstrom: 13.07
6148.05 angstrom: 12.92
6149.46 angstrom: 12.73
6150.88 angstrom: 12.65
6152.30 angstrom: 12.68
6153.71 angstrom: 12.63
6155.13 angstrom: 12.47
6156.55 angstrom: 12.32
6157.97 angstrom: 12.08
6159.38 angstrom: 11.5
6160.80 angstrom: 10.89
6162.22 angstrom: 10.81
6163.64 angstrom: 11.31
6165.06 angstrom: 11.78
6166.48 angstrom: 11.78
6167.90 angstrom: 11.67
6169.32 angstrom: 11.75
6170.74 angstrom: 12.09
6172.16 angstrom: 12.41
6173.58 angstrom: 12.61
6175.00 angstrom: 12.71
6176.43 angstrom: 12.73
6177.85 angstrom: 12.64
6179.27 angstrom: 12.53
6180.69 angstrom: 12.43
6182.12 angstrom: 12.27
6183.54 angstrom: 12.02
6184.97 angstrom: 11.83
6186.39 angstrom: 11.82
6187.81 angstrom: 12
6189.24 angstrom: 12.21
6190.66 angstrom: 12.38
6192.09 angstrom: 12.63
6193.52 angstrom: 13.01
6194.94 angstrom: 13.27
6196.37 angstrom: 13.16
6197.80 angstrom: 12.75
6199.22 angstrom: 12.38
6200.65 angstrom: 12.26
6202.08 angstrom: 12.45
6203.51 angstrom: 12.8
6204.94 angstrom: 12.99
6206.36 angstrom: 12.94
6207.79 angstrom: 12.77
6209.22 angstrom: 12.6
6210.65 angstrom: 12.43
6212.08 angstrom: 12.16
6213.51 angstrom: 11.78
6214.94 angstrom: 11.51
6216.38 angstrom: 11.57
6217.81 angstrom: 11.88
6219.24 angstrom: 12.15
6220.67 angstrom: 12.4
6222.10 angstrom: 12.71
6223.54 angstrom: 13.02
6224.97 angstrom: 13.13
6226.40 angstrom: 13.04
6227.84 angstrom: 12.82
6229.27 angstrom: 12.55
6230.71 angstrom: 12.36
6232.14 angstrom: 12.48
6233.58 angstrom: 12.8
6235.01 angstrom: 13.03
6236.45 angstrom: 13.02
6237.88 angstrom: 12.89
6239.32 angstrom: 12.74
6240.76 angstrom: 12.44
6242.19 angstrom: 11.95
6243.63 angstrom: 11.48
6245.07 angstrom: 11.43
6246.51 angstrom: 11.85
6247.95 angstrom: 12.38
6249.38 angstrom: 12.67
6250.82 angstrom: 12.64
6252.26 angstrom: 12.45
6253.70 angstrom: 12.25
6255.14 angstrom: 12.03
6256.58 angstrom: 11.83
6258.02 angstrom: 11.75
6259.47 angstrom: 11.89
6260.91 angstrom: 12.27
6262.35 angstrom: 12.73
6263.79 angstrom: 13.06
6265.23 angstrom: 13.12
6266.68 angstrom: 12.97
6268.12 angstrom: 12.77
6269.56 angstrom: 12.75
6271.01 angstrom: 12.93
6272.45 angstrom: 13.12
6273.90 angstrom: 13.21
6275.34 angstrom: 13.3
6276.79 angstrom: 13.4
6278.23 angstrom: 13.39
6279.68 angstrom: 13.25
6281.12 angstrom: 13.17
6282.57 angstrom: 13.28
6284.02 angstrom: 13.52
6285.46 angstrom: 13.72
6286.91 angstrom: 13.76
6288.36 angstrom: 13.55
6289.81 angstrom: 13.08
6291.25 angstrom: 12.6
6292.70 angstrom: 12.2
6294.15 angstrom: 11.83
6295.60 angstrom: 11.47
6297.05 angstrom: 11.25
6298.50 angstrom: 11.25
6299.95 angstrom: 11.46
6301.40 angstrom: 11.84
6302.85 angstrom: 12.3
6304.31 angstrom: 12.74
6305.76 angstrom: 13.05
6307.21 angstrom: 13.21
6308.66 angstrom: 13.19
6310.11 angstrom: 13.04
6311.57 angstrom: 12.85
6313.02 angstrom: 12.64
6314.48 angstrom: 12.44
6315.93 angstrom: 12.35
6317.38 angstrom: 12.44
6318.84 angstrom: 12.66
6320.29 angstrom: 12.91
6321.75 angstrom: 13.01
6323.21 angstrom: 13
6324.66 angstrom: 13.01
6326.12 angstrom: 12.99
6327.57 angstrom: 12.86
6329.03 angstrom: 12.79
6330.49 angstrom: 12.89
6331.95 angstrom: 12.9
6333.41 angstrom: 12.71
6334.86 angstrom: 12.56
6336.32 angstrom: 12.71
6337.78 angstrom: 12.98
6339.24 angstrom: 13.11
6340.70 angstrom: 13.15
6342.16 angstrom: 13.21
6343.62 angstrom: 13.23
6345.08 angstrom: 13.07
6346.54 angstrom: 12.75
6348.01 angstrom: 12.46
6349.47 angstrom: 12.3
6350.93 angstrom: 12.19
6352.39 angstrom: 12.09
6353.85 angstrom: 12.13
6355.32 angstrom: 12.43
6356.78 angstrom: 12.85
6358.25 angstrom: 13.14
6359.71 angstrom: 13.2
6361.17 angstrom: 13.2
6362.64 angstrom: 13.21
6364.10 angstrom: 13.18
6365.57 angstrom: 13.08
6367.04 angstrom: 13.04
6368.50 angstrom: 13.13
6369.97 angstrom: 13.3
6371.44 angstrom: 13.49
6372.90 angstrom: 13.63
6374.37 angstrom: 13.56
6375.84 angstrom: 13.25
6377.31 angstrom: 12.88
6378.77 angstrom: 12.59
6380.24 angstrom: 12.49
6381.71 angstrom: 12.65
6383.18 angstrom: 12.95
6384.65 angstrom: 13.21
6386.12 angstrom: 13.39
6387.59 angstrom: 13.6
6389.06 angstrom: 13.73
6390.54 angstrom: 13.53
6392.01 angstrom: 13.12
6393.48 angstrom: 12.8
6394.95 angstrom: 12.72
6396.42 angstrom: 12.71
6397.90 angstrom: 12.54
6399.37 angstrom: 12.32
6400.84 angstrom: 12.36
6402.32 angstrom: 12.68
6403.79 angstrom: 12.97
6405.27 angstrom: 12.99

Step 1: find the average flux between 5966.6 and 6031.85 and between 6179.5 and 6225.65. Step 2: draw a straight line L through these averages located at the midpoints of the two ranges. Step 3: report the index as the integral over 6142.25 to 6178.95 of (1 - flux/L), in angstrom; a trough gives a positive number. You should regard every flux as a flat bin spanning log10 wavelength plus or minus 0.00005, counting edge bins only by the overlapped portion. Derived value 1.1 angstrom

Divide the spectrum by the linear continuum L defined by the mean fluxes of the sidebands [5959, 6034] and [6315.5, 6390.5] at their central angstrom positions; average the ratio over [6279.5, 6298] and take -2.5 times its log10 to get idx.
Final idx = 0.02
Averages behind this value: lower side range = 13.6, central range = 12.8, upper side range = 12.9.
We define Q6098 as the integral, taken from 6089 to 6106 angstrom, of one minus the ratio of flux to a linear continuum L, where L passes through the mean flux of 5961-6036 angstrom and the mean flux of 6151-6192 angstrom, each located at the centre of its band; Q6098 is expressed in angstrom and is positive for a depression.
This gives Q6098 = -0.9 angstrom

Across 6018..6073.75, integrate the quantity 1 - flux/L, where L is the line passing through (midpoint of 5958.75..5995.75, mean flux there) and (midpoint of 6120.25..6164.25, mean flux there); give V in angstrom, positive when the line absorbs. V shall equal -1.4 angstrom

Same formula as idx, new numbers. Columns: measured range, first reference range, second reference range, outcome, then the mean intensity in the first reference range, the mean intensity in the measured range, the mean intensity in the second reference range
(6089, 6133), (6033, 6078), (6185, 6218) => -0.02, 13.4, 13.2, 12.4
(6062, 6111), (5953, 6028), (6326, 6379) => 0.01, 13.5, 13.3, 12.9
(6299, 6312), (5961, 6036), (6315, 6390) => 0.04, 13.6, 12.6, 12.9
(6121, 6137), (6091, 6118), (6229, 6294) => 0.03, 13.4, 12.9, 12.7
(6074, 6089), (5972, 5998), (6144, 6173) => -0.02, 13.5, 13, 12.1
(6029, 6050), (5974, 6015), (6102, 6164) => -0.05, 13.5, 13.8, 12.8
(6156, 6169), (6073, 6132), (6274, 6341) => 0.13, 13.2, 11.6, 12.8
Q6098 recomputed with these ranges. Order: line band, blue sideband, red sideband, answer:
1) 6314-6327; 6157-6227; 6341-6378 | 0.0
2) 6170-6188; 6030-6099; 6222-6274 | 0.8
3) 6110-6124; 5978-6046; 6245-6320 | 0.1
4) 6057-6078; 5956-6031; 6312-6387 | 0.3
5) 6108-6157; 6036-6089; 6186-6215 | -0.5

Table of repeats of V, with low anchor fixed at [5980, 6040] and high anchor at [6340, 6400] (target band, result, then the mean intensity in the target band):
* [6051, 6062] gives 0.5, 12.8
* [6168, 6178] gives 0.7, 12.4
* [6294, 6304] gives 1.1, 11.7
